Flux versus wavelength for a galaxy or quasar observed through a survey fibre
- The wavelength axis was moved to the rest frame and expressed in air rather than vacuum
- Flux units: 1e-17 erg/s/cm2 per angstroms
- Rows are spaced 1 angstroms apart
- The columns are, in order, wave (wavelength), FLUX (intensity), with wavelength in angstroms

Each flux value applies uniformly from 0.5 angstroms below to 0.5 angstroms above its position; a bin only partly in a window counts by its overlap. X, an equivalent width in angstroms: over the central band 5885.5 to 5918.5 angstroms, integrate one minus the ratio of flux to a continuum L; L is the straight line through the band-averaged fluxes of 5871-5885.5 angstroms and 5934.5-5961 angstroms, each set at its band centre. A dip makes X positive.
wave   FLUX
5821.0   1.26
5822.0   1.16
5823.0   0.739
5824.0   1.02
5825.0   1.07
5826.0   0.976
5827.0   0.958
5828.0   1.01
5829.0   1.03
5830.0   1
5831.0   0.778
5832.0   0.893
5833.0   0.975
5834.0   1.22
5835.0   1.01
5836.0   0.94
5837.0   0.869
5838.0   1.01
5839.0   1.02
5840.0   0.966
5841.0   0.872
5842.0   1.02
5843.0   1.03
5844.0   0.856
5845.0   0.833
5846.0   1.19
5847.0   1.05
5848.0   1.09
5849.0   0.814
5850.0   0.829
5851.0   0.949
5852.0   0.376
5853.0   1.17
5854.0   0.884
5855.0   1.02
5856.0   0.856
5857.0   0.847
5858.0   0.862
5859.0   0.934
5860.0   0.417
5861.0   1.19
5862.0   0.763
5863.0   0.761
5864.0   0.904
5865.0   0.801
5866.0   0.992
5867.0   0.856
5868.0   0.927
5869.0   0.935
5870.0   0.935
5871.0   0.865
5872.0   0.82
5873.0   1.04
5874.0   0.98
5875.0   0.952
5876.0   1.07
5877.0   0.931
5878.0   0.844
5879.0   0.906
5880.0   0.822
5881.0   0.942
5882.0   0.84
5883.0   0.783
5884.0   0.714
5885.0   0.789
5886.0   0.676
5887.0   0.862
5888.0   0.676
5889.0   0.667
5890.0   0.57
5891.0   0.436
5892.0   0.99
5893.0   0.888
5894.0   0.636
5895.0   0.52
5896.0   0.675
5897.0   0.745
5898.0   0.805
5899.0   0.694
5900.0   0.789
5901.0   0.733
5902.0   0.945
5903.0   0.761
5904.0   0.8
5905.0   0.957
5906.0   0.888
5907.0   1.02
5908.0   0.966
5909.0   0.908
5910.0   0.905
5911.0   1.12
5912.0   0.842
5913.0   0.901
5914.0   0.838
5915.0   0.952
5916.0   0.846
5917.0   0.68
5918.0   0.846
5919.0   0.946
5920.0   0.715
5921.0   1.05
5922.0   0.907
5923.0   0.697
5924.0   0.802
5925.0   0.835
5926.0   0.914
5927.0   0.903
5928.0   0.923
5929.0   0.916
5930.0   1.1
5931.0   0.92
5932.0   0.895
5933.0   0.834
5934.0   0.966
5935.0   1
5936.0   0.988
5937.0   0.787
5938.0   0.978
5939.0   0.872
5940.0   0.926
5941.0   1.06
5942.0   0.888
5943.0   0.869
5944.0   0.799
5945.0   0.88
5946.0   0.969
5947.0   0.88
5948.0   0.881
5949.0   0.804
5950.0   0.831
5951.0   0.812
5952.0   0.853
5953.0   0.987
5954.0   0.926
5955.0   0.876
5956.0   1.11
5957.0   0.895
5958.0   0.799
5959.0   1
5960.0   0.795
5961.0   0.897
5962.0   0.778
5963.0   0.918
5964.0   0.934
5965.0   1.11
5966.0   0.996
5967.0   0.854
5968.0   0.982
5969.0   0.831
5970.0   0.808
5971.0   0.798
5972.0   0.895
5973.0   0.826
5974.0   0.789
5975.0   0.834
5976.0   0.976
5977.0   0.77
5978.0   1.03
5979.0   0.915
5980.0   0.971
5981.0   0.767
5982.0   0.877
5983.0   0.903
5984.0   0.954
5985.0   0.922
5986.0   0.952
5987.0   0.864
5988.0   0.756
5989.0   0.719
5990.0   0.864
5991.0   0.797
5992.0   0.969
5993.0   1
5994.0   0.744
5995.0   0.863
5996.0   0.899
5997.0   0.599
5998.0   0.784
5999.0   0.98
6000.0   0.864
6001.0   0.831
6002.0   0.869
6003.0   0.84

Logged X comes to 3.3 angstroms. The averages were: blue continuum 0.887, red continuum 0.902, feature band 0.804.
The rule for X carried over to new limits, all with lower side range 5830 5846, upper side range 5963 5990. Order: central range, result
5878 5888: 1.4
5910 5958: 0.6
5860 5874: 0.8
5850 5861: 1.2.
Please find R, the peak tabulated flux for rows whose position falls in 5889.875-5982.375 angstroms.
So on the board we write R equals 1.12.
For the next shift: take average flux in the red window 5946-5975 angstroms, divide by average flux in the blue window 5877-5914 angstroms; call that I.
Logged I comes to 1.10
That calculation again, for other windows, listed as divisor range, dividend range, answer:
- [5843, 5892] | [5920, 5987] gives 1.04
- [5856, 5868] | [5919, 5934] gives 1.05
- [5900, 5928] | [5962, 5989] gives 1.01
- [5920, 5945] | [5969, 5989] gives 0.96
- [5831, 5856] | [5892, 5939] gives 0.91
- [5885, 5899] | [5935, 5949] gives 1.28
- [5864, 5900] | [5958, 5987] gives 1.09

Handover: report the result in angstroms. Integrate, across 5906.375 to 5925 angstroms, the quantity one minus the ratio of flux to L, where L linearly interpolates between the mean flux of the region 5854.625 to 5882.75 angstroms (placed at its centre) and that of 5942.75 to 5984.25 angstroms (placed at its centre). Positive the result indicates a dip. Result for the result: 0.1 angstroms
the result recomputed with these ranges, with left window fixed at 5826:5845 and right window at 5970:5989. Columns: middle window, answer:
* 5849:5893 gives 4.5 angstroms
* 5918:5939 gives 0.1 angstroms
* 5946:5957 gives -0.1 angstroms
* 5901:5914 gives 0.2 angstroms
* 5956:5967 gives -0.4 angstroms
